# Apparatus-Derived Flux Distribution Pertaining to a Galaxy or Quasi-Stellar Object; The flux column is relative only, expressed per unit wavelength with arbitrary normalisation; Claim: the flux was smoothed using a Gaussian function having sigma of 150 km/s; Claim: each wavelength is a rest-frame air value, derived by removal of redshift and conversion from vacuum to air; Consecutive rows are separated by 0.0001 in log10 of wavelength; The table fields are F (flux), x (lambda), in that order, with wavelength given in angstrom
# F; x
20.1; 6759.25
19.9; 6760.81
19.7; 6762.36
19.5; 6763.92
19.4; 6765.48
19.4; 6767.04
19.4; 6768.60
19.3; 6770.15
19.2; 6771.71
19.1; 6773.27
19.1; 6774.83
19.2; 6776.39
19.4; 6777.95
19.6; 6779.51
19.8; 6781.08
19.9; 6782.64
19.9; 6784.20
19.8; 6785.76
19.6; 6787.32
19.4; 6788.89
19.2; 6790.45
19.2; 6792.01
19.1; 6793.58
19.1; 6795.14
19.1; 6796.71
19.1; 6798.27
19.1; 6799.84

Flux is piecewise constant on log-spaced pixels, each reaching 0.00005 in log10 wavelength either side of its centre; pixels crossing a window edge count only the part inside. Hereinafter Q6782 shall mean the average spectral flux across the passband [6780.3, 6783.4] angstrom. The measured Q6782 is 19.9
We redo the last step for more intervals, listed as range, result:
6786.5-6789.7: 19.5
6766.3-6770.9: 19.4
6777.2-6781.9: 19.6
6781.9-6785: 19.9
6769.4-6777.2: 19.2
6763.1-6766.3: 19.4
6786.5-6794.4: 19.3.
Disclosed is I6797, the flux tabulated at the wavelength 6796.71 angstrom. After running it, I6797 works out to 19.1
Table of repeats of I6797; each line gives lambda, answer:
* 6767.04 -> 19.4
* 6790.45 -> 19.2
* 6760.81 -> 19.9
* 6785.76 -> 19.8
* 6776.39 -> 19.2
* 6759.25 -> 20.1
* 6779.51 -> 19.6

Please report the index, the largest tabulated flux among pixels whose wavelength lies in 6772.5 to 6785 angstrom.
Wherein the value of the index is 19.9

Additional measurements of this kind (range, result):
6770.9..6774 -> 19.2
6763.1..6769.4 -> 19.5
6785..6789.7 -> 19.8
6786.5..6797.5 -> 19.6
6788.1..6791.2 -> 19.4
